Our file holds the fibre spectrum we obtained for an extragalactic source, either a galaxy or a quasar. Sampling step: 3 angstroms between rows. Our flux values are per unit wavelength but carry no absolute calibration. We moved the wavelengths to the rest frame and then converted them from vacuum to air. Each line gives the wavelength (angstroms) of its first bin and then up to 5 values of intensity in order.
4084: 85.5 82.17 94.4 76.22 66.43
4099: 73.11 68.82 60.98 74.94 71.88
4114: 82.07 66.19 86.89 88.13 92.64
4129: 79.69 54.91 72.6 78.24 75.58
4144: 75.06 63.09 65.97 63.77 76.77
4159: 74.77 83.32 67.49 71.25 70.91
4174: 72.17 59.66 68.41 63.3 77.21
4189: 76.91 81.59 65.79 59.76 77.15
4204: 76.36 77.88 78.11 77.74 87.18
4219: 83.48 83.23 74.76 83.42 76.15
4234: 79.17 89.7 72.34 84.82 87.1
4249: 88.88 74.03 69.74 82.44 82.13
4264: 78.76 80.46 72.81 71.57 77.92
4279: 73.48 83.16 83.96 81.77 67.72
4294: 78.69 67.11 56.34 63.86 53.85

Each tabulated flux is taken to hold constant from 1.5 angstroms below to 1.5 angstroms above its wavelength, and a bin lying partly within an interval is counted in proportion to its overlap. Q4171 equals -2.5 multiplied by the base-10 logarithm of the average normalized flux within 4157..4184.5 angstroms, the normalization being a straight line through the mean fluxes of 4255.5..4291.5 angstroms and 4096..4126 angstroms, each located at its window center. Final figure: 0.09 mag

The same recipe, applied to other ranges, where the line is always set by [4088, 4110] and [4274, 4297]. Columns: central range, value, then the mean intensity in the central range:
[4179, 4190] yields 0.06 mag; 71.3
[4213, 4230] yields -0.08 mag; 81.8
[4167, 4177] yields 0.08 mag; 69.7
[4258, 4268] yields -0.05 mag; 80.7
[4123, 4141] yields -0.03 mag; 76.7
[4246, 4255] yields -0.05 mag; 80.4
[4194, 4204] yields 0.10 mag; 69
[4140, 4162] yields 0.05 mag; 71.5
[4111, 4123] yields -0.07 mag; 78.8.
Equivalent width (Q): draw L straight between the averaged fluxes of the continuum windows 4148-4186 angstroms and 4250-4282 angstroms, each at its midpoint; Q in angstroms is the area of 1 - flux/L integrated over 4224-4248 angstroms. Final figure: -2.1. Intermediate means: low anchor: 70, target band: 81.2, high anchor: 76.8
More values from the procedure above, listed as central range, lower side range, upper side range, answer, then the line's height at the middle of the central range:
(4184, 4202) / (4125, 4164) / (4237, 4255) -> 1.01 angstroms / 77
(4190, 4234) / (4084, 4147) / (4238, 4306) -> -0.84 angstroms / 75.9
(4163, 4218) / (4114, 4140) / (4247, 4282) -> 3.42 angstroms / 77.7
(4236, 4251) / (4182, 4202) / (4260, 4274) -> -1.70 angstroms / 75.5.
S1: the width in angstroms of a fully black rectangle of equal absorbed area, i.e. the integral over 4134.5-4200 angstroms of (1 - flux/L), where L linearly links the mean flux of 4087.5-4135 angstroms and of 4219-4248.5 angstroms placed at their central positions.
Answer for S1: 6.1 angstroms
